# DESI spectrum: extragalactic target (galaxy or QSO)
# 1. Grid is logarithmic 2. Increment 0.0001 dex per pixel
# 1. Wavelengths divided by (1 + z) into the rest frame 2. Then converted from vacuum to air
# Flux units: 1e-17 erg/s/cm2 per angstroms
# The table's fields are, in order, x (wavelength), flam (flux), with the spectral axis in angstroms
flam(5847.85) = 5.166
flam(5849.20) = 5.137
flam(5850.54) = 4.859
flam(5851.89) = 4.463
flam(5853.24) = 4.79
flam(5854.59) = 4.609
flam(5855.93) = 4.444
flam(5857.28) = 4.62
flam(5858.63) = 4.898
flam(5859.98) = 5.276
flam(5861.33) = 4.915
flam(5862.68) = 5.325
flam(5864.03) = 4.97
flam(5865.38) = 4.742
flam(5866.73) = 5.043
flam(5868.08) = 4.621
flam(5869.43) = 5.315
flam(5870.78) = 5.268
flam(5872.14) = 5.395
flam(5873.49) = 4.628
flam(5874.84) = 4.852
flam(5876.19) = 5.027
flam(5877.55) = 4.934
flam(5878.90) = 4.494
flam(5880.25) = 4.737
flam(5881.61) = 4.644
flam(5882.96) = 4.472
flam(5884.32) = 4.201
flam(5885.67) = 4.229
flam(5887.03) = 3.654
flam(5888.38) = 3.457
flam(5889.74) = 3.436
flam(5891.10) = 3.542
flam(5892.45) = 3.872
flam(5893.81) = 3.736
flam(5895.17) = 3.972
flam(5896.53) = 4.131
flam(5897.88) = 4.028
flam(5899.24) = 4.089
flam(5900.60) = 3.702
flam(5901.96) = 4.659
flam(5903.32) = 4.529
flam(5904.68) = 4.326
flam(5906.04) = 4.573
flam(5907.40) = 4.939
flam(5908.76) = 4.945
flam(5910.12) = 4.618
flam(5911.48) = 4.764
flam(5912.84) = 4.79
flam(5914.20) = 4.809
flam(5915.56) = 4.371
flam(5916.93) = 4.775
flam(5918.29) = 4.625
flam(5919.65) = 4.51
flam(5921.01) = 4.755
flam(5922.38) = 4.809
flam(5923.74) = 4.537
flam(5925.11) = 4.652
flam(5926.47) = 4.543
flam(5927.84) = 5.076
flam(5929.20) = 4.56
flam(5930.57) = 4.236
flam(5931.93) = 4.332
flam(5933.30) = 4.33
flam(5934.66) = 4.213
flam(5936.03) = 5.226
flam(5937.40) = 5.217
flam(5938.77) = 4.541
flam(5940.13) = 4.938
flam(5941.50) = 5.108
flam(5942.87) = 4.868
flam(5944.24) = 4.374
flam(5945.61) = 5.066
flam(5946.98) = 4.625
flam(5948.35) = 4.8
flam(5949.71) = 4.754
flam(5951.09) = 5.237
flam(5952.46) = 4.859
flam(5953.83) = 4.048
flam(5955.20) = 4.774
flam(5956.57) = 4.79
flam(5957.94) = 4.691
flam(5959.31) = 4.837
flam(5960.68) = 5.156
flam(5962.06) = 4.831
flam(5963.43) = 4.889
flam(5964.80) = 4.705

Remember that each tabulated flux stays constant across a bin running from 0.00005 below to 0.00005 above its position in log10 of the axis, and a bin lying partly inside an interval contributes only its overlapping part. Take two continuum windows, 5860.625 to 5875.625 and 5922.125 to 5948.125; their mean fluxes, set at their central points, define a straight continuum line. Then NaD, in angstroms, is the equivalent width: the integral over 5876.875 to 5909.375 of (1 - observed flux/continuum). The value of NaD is 4.5 angstroms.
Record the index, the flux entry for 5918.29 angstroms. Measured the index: 4.625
